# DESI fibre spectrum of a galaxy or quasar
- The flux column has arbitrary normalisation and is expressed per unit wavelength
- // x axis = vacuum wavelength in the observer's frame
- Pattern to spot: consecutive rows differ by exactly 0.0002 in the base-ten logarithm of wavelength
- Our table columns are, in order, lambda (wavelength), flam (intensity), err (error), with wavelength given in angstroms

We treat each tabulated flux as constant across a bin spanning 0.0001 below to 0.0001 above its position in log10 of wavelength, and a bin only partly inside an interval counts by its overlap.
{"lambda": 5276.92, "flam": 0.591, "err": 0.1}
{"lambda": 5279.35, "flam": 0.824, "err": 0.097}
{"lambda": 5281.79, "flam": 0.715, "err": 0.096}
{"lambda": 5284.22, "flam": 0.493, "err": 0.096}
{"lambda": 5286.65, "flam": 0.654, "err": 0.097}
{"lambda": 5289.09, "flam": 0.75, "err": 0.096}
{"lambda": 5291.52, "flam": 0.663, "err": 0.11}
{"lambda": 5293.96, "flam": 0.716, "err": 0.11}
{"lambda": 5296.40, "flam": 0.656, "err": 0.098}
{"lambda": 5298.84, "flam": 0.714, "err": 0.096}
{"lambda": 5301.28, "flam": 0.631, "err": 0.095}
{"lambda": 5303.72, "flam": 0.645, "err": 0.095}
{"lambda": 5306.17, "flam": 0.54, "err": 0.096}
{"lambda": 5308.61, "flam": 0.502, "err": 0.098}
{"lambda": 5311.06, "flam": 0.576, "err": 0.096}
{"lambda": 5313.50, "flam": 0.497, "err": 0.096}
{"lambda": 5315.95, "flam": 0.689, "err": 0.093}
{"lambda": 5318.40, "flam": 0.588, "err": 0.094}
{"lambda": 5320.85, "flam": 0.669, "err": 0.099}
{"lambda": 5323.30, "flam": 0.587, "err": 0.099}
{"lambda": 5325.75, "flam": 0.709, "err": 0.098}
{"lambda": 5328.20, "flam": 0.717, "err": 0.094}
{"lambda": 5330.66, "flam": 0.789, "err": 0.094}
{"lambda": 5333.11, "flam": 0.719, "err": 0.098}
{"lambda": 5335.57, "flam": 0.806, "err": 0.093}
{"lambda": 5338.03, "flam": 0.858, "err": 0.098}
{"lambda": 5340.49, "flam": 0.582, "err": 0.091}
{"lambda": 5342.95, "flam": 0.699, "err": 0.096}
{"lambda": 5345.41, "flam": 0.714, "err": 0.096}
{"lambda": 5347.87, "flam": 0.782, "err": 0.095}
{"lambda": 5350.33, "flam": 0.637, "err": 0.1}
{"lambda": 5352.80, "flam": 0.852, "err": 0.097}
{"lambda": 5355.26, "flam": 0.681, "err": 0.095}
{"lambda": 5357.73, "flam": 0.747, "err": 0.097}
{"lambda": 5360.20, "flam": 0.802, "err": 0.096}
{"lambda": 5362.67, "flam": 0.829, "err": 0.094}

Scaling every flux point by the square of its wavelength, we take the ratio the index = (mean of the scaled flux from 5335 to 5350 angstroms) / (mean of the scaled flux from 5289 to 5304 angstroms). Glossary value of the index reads 1.1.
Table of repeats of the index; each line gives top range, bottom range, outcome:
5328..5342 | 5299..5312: 1.28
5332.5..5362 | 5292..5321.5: 1.22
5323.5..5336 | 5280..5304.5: 1.11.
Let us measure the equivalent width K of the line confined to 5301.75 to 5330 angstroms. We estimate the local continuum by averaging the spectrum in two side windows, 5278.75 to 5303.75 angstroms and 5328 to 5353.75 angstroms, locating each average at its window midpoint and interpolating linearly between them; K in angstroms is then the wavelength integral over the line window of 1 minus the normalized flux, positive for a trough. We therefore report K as 3.7 angstroms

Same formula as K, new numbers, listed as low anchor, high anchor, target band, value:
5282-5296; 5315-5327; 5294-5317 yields 1.5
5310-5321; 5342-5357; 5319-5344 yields -1.9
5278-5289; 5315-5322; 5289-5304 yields -0.3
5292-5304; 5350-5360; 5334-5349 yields -0.2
